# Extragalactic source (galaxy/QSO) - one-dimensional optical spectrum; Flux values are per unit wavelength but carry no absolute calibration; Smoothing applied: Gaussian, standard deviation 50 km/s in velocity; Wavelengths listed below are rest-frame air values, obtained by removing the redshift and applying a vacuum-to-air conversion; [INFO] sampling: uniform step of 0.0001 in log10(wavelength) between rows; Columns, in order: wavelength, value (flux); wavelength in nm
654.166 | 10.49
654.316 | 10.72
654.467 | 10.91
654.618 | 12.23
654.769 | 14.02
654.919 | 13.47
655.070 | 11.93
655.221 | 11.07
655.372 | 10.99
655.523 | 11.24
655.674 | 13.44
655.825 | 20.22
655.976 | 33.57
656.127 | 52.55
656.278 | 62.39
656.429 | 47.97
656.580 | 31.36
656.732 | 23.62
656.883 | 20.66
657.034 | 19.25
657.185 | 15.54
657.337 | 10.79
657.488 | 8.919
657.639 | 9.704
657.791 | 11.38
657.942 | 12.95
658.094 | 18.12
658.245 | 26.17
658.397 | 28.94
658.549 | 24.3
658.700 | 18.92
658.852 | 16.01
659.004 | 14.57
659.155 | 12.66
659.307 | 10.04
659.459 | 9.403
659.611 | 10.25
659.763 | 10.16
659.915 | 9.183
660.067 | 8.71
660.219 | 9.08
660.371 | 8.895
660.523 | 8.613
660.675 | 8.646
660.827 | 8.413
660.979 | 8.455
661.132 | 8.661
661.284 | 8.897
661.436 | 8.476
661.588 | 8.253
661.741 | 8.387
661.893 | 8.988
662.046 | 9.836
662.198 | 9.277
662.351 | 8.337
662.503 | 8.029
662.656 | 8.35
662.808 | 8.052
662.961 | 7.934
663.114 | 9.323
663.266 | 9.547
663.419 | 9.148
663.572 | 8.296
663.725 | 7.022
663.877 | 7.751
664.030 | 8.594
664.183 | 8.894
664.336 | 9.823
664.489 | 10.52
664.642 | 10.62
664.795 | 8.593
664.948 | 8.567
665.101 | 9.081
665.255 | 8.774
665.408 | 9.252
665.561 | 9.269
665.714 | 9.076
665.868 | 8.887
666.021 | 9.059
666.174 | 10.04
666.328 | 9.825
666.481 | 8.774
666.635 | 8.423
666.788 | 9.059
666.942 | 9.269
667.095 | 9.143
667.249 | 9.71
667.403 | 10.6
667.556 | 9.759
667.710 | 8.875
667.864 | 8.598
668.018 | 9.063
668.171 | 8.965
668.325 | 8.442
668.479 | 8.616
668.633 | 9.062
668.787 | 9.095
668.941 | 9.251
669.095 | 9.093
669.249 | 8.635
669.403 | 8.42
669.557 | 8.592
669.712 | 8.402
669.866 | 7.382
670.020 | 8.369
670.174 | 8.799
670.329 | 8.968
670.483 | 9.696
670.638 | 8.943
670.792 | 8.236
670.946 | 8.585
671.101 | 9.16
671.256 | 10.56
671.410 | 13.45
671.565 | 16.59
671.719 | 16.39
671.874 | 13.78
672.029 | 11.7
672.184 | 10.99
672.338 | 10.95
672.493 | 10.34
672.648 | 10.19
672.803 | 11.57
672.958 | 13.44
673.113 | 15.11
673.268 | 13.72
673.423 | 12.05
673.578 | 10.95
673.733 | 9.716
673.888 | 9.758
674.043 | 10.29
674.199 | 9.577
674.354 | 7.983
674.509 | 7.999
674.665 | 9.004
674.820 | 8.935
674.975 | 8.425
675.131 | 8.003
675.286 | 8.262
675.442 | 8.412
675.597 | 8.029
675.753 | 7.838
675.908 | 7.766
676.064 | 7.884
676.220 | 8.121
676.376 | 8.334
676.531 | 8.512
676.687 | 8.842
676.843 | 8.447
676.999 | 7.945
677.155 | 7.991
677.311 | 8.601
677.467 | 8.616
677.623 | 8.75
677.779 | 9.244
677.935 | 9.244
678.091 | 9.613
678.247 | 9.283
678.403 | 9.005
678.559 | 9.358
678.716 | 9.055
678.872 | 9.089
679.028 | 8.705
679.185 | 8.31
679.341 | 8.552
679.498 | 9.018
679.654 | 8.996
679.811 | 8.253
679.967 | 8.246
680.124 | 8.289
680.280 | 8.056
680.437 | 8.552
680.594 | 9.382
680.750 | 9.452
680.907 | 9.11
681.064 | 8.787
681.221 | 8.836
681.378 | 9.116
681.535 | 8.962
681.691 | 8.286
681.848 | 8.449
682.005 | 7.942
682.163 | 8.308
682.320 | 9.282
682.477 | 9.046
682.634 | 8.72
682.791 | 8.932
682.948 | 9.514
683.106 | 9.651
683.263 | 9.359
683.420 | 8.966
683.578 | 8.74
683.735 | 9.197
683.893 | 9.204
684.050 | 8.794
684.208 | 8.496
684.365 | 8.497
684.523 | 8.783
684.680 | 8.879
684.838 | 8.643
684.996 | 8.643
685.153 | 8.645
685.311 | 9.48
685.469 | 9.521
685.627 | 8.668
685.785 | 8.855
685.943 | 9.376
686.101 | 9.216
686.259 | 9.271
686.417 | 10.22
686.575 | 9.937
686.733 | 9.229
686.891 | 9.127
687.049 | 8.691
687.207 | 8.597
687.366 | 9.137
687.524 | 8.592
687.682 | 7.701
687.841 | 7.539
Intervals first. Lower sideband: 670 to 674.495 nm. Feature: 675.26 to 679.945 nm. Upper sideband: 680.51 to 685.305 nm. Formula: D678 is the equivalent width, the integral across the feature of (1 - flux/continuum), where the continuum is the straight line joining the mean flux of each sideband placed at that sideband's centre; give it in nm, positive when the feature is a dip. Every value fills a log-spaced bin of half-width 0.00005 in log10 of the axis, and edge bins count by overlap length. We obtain 0.63 nm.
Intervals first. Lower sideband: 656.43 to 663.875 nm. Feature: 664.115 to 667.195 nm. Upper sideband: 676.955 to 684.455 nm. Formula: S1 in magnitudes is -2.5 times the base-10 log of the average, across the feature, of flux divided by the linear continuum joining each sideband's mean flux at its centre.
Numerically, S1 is 0.24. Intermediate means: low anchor 12.6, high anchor 8.83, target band 9.25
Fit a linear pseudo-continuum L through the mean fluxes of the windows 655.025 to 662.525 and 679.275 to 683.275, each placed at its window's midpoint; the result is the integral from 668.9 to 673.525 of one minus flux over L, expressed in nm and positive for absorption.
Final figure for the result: 0.466 nm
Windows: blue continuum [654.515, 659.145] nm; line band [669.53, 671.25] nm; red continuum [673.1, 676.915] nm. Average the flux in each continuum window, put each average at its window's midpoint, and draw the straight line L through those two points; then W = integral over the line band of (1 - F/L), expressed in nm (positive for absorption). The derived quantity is 0.48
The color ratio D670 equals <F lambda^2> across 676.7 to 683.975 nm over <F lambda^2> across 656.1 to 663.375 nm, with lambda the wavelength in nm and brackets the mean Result 0.64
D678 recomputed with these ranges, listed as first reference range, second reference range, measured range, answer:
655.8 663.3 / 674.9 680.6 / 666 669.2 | 0.85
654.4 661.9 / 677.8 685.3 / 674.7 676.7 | 0.46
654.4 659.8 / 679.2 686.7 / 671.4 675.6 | 0.60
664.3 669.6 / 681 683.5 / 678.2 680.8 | 0.04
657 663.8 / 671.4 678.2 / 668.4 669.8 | 0.23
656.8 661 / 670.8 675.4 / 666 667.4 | 0.32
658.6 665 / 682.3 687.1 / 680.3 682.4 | 0.09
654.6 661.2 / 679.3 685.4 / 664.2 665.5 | 0.48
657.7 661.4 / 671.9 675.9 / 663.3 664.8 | 0.38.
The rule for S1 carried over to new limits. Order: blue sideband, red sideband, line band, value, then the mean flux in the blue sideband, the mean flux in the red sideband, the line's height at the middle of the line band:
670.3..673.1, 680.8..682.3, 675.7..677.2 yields 0.23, 11.4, 8.68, 10.1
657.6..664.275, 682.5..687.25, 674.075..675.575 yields 0.16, 11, 9.07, 9.87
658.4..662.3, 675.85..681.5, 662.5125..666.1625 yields 0.18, 11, 8.71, 10.5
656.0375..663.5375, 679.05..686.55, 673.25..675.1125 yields 0.16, 15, 8.89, 11.2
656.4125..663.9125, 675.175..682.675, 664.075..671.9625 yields 0.14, 12.6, 8.64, 11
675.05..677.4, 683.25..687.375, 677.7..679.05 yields -0.10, 8.2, 9.04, 8.4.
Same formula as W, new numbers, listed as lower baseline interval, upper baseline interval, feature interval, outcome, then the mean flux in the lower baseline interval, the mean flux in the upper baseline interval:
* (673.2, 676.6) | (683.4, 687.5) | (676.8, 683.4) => 0.16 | 9.06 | 9.03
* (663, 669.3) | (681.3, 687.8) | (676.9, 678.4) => 0.03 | 9.08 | 8.94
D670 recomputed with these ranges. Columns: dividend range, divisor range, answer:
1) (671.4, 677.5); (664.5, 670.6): 1.14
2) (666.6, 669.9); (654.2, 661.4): 0.56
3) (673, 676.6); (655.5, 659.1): 0.43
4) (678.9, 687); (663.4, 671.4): 1.03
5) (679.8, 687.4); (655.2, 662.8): 0.61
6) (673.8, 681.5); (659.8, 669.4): 1.01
